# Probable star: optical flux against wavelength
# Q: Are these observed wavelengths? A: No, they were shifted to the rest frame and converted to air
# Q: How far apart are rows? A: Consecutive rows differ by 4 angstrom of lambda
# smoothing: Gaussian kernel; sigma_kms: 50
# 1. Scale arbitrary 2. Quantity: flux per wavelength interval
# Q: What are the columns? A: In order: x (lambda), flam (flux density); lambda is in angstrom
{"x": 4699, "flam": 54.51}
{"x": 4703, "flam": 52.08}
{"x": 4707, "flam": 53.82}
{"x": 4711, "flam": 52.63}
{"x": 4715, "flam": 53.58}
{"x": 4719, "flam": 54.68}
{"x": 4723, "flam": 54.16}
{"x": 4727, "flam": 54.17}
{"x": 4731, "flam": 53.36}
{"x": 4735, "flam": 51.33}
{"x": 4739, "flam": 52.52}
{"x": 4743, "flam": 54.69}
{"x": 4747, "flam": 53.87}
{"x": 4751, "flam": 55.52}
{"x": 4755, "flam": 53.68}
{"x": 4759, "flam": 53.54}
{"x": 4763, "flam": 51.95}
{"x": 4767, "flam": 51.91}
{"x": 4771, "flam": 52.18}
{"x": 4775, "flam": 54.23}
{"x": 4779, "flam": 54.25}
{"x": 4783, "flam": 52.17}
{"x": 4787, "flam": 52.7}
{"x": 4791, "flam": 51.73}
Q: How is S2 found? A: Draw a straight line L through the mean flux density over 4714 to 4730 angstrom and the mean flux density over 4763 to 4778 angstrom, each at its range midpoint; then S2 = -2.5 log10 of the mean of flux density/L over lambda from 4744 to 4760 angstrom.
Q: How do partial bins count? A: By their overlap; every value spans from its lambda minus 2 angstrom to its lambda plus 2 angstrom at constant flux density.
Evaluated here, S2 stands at -0.02 mag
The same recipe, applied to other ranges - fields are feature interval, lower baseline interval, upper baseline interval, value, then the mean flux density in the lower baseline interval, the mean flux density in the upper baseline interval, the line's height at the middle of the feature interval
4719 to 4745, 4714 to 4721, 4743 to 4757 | 0.02 mag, 54.2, 54.4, 54.3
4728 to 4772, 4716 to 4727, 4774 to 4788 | 0.01 mag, 54.3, 53.3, 53.8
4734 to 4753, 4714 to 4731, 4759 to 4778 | 0.00 mag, 54.1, 52.8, 53.5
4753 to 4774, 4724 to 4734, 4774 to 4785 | 0.02 mag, 53.6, 53.5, 53.5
